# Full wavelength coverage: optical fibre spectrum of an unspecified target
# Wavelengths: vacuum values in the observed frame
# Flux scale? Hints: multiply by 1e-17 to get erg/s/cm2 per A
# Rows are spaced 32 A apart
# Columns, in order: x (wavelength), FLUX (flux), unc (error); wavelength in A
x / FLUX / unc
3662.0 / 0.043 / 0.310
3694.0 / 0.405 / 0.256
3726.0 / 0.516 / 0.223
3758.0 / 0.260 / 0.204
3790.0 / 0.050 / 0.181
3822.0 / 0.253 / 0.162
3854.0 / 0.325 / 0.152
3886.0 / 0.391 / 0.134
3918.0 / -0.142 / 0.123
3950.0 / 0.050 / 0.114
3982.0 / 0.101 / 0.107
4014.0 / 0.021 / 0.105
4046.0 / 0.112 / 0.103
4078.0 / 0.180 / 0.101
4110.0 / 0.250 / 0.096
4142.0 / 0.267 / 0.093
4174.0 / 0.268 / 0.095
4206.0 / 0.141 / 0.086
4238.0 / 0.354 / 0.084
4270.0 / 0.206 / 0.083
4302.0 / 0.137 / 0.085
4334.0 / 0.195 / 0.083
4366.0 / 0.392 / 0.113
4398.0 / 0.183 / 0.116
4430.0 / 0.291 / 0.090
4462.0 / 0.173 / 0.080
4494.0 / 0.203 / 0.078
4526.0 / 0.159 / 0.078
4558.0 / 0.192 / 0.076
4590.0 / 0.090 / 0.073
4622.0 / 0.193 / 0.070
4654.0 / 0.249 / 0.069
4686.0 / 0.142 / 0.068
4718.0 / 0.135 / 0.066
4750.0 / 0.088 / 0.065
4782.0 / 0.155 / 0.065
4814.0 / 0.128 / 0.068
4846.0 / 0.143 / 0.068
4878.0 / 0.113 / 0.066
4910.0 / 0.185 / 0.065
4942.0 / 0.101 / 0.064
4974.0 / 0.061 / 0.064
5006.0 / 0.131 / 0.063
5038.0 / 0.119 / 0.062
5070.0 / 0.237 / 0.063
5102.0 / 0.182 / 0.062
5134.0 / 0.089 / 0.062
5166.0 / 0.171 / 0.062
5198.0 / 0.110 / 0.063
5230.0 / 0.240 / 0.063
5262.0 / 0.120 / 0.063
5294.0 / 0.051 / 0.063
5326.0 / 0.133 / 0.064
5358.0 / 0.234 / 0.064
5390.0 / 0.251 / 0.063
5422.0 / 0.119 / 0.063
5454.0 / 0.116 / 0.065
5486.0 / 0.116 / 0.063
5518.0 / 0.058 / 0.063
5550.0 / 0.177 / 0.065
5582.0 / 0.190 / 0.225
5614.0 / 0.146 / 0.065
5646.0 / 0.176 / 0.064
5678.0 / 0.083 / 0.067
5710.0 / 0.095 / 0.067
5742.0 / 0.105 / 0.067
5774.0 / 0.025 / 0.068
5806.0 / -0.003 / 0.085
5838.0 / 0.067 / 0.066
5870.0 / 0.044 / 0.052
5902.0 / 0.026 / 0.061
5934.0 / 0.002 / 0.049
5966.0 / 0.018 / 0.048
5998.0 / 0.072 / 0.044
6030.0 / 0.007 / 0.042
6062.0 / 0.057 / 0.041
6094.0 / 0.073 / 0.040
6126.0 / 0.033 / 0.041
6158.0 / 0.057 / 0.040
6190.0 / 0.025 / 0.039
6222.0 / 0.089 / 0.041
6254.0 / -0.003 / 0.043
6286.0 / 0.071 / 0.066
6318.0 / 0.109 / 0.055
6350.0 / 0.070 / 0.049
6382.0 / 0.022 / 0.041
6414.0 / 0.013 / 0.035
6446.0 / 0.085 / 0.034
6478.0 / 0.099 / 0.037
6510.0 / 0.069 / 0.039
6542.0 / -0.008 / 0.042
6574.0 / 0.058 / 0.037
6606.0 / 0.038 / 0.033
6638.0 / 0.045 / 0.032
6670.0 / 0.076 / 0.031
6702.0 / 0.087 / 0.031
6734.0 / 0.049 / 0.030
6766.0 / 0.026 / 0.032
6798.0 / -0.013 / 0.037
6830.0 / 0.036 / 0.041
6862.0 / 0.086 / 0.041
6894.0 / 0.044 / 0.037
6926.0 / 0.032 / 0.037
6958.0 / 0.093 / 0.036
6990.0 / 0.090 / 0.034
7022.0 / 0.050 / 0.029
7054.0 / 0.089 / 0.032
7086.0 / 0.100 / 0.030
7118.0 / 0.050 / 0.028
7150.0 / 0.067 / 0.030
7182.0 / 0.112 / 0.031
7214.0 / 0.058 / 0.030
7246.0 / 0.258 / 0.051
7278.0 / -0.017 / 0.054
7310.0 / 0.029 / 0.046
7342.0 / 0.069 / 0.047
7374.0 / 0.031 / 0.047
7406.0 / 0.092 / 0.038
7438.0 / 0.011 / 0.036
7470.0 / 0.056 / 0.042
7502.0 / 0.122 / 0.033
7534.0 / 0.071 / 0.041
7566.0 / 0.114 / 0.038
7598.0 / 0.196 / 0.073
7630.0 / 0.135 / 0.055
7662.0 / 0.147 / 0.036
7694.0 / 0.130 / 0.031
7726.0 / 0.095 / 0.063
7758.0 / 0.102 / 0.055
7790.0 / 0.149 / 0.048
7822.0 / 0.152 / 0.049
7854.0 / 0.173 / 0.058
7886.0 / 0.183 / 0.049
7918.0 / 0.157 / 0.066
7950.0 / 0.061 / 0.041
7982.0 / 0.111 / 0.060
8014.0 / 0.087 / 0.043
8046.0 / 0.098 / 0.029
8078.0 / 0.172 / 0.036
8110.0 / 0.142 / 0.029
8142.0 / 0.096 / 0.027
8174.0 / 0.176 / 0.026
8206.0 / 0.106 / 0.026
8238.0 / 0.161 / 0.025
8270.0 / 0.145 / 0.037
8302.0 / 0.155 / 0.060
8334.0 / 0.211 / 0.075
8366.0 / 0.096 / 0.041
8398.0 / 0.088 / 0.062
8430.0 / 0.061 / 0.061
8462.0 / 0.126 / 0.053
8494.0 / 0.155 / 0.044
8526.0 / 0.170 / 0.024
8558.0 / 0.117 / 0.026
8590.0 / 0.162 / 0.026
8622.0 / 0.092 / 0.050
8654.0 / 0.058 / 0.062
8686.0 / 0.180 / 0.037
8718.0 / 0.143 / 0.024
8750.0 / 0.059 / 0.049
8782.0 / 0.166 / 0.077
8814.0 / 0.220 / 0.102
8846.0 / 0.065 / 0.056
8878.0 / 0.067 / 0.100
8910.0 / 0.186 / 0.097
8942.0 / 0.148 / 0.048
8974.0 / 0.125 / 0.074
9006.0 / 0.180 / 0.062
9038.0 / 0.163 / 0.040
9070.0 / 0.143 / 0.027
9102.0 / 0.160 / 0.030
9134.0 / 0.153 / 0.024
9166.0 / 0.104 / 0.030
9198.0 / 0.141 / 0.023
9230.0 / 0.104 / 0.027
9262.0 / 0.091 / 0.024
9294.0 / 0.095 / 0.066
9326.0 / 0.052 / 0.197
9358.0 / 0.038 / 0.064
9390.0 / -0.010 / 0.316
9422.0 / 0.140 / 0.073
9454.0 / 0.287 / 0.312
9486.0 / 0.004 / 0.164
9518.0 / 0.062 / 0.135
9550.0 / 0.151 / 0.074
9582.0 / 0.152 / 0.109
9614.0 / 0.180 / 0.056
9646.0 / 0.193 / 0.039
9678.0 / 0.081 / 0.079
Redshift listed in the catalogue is 0.940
